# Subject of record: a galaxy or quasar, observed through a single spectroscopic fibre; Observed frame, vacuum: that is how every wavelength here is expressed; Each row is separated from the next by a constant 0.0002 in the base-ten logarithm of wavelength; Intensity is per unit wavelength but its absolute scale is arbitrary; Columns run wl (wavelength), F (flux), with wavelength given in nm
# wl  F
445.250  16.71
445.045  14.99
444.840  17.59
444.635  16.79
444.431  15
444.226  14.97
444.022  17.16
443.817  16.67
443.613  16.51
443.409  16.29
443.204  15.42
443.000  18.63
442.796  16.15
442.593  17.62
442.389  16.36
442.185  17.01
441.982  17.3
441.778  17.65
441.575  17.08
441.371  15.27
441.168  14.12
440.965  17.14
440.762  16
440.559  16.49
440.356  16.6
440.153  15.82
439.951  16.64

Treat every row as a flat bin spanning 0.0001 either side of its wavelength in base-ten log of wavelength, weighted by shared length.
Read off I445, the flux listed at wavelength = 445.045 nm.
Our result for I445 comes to 14.99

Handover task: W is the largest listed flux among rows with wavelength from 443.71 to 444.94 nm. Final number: 17.59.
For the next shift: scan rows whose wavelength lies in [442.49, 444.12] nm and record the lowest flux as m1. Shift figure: 15.42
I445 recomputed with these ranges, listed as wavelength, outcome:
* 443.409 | 16.29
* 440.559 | 16.49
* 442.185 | 17.01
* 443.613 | 16.51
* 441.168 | 14.12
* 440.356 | 16.6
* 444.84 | 17.59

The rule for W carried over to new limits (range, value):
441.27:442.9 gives 17.65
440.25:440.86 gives 16.6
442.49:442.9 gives 17.62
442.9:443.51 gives 18.63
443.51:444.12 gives 17.16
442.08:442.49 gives 17.01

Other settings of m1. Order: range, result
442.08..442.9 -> 16.15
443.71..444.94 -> 14.97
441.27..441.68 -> 15.27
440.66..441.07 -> 16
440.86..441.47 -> 14.12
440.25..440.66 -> 16.49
